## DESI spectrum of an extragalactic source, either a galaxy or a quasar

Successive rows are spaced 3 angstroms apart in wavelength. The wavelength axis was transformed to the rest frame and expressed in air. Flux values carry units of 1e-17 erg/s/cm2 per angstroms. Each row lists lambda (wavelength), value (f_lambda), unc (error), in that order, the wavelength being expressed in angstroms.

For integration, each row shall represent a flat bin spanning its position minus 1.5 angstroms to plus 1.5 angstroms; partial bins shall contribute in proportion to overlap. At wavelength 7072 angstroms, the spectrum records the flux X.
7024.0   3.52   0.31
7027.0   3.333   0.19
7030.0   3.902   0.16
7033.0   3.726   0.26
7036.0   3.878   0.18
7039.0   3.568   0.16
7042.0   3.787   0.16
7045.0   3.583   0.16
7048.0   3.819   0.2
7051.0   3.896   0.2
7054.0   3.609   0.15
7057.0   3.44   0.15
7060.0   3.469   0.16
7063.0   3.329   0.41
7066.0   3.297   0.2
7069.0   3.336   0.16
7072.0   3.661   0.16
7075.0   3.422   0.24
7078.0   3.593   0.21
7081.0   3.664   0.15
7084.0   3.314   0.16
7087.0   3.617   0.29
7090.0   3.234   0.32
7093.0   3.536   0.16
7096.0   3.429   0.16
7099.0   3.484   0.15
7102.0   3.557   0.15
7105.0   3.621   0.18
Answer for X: 3.661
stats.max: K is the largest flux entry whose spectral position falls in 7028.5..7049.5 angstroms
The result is 3.902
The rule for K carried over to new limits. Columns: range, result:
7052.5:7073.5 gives 3.661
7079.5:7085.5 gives 3.664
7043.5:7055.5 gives 3.896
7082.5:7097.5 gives 3.617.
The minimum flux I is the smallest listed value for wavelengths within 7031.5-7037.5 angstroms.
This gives 3.726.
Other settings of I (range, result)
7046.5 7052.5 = 3.819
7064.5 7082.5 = 3.297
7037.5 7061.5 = 3.44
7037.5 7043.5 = 3.568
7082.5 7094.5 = 3.234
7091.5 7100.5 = 3.429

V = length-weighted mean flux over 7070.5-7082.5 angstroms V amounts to 3.59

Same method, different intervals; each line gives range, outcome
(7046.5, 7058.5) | 3.69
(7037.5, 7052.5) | 3.73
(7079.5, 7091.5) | 3.46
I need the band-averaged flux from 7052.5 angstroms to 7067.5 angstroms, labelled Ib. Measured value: 3.43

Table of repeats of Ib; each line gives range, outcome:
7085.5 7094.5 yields 3.46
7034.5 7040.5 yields 3.72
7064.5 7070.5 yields 3.32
